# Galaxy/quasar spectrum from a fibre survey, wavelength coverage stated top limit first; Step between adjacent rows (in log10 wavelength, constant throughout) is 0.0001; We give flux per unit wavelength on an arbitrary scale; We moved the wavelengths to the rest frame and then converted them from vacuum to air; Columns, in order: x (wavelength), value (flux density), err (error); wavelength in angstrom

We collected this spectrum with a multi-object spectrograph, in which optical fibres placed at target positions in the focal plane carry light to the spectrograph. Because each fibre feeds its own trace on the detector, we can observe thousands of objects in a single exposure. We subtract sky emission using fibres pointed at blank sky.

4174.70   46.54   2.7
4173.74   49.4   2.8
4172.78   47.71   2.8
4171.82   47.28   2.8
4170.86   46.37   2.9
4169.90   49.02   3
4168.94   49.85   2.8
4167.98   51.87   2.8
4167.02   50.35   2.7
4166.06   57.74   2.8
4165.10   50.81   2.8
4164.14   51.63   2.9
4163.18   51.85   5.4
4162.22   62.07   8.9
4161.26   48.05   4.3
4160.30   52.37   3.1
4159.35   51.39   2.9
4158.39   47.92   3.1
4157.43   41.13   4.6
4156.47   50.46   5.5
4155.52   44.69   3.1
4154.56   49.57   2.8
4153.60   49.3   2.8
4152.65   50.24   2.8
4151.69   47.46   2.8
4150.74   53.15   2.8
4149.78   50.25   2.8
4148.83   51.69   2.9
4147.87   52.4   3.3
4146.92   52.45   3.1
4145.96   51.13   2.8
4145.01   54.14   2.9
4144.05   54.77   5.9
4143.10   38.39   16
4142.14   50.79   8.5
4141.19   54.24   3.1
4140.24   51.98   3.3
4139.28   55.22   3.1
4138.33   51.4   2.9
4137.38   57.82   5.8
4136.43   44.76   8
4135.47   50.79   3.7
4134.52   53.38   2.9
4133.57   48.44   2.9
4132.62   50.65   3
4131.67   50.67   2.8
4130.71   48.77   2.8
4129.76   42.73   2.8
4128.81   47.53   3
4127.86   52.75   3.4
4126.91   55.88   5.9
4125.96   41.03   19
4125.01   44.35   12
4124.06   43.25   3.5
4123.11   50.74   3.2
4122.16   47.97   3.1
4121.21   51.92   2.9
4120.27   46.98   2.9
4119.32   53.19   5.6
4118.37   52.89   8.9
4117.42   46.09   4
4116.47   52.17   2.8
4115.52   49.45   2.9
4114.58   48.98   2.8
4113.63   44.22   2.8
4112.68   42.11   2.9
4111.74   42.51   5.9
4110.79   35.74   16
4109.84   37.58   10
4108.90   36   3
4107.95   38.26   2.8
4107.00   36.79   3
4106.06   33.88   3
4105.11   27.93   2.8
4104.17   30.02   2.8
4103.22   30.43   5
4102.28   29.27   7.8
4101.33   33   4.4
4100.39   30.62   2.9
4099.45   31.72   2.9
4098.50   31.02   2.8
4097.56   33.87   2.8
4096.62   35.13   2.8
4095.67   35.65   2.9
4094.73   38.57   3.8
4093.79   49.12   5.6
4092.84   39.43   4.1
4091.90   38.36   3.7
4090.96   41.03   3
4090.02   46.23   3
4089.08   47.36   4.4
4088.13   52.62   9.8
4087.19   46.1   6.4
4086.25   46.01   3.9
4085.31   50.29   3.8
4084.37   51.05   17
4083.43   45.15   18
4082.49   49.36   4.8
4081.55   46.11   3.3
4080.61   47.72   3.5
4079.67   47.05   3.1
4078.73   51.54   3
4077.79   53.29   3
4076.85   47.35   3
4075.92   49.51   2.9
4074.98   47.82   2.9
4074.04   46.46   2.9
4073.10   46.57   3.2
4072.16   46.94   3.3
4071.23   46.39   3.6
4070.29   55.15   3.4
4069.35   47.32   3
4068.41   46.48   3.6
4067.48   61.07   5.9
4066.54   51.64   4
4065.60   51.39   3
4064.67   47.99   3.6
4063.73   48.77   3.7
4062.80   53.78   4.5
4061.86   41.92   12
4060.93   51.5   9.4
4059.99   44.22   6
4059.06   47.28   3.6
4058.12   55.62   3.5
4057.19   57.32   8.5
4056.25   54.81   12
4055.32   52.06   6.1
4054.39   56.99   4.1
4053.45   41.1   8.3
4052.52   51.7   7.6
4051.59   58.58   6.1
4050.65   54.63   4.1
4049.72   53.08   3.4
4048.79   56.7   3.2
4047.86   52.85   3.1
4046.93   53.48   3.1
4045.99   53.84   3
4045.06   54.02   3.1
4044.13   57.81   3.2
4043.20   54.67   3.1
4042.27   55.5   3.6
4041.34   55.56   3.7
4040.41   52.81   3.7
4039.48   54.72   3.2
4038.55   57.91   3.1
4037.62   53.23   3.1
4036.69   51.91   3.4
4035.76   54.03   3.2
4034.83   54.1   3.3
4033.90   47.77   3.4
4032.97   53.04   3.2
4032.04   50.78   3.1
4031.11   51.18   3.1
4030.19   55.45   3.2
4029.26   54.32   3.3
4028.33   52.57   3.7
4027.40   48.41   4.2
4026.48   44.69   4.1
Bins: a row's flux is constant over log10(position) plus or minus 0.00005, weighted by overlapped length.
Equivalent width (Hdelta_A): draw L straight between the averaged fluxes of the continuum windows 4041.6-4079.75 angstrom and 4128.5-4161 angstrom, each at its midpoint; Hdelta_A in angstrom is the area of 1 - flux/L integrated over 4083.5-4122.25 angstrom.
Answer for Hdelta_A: 7.3 angstrom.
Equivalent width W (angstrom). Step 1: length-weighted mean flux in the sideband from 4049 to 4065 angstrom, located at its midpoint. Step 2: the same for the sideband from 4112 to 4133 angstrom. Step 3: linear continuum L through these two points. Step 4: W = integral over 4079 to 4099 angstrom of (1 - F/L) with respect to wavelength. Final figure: 2.5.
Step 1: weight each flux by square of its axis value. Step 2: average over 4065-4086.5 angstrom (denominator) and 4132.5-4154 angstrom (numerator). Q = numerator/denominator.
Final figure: 1.1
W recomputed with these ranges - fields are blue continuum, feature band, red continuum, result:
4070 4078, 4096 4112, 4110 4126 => 4.6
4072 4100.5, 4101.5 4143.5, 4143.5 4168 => 2.2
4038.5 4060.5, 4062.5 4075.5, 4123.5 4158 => 0.7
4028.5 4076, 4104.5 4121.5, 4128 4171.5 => 2.7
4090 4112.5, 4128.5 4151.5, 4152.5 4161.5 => -3.2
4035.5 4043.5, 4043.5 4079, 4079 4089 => 0.1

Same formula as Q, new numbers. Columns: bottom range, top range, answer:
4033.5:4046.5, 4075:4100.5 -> 0.83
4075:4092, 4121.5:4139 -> 1.05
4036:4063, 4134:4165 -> 1.01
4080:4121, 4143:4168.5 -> 1.26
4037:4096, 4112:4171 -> 1.04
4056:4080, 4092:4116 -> 0.75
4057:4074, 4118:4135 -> 1.01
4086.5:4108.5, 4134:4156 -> 1.40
